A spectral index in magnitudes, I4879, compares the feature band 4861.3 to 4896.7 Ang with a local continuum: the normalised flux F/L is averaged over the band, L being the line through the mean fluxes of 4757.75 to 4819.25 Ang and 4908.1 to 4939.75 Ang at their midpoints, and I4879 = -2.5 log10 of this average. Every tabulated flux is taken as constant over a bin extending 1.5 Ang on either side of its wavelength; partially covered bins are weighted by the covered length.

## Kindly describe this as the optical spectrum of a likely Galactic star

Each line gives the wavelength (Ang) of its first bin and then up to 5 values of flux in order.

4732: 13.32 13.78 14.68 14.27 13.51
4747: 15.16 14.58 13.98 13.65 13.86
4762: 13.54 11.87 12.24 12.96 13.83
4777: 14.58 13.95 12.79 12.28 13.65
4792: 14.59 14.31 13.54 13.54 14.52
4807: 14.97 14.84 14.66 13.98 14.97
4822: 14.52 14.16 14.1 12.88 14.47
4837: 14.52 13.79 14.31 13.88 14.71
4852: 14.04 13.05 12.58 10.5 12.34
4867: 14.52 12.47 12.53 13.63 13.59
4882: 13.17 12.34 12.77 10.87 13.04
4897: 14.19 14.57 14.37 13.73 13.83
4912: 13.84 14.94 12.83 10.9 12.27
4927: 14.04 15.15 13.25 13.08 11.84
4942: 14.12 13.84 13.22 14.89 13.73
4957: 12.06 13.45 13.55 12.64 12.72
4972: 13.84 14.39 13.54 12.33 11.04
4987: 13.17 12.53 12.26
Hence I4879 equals 0.05 mag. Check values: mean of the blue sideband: 13.8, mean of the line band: 12.8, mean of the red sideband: 13.3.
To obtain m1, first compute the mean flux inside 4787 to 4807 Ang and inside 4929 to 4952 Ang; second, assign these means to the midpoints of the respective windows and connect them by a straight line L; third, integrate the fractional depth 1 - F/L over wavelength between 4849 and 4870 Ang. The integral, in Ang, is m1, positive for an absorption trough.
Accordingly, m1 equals 1.4 Ang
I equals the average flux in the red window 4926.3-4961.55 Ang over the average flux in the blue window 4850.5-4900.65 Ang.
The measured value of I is 1.05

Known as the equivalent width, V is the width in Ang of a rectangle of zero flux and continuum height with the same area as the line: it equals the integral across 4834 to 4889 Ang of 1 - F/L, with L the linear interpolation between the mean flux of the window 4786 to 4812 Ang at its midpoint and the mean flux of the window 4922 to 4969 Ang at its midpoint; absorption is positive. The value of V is 2.03 Ang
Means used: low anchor 14.1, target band 13.3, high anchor 13.4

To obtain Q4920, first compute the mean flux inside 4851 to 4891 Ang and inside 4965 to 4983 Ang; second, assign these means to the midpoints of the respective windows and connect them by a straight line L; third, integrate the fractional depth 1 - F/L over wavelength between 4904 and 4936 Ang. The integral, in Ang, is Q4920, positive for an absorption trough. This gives -1.2 Ang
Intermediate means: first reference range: 12.8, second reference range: 13.2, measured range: 13.5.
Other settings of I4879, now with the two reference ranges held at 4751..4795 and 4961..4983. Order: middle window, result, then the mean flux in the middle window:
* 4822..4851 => -0.06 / 14.1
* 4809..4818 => -0.08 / 14.5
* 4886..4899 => 0.05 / 12.8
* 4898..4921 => -0.04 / 13.8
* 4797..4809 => -0.06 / 14.2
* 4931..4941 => 0.03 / 12.9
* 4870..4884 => 0.02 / 13.1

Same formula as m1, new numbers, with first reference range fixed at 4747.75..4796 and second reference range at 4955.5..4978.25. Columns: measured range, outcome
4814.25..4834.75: -1.0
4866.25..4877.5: 0.2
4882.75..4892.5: 0.9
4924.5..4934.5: -0.5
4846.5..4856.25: -0.4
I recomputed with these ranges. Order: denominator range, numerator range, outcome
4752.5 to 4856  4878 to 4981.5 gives 0.96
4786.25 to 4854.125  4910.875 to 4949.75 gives 0.94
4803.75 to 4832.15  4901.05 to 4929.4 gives 0.94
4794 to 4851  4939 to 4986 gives 0.93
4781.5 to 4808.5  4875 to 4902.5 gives 0.95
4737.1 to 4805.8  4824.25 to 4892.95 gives 0.97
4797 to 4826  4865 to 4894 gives 0.89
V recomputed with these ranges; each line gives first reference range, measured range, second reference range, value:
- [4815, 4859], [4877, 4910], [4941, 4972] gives 1.02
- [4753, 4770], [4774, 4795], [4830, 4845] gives -0.49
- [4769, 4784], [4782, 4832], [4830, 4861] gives -1.48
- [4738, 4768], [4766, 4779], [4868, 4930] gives 0.33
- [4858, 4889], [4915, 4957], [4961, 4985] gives -1.23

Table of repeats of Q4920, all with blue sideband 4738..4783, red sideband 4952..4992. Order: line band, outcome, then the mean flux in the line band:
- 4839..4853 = -0.8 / 14.2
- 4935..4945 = 0.0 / 13.1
